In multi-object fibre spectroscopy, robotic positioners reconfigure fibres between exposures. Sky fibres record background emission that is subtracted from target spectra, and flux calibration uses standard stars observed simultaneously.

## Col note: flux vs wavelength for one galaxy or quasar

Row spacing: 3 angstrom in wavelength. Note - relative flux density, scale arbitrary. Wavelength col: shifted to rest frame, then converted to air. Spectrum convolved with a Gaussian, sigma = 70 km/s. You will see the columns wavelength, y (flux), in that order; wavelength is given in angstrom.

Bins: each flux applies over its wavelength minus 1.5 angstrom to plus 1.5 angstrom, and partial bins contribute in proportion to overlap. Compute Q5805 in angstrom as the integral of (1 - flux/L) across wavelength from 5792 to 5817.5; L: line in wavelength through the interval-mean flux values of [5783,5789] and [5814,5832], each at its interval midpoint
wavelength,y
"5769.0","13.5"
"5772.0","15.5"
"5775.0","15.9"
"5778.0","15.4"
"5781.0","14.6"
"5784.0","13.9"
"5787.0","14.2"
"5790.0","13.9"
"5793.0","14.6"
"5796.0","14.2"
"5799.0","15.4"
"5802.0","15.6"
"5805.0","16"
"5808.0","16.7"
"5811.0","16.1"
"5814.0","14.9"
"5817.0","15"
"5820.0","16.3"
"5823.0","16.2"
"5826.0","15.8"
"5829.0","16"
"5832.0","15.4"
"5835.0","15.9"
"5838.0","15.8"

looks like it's -0.9 angstrom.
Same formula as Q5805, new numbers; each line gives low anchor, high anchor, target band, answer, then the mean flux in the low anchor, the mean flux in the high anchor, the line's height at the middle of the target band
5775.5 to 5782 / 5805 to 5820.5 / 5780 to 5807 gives 1.2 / 15.2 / 15.8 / 15.4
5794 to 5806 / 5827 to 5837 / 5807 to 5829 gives -0.4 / 15.2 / 15.8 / 15.5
